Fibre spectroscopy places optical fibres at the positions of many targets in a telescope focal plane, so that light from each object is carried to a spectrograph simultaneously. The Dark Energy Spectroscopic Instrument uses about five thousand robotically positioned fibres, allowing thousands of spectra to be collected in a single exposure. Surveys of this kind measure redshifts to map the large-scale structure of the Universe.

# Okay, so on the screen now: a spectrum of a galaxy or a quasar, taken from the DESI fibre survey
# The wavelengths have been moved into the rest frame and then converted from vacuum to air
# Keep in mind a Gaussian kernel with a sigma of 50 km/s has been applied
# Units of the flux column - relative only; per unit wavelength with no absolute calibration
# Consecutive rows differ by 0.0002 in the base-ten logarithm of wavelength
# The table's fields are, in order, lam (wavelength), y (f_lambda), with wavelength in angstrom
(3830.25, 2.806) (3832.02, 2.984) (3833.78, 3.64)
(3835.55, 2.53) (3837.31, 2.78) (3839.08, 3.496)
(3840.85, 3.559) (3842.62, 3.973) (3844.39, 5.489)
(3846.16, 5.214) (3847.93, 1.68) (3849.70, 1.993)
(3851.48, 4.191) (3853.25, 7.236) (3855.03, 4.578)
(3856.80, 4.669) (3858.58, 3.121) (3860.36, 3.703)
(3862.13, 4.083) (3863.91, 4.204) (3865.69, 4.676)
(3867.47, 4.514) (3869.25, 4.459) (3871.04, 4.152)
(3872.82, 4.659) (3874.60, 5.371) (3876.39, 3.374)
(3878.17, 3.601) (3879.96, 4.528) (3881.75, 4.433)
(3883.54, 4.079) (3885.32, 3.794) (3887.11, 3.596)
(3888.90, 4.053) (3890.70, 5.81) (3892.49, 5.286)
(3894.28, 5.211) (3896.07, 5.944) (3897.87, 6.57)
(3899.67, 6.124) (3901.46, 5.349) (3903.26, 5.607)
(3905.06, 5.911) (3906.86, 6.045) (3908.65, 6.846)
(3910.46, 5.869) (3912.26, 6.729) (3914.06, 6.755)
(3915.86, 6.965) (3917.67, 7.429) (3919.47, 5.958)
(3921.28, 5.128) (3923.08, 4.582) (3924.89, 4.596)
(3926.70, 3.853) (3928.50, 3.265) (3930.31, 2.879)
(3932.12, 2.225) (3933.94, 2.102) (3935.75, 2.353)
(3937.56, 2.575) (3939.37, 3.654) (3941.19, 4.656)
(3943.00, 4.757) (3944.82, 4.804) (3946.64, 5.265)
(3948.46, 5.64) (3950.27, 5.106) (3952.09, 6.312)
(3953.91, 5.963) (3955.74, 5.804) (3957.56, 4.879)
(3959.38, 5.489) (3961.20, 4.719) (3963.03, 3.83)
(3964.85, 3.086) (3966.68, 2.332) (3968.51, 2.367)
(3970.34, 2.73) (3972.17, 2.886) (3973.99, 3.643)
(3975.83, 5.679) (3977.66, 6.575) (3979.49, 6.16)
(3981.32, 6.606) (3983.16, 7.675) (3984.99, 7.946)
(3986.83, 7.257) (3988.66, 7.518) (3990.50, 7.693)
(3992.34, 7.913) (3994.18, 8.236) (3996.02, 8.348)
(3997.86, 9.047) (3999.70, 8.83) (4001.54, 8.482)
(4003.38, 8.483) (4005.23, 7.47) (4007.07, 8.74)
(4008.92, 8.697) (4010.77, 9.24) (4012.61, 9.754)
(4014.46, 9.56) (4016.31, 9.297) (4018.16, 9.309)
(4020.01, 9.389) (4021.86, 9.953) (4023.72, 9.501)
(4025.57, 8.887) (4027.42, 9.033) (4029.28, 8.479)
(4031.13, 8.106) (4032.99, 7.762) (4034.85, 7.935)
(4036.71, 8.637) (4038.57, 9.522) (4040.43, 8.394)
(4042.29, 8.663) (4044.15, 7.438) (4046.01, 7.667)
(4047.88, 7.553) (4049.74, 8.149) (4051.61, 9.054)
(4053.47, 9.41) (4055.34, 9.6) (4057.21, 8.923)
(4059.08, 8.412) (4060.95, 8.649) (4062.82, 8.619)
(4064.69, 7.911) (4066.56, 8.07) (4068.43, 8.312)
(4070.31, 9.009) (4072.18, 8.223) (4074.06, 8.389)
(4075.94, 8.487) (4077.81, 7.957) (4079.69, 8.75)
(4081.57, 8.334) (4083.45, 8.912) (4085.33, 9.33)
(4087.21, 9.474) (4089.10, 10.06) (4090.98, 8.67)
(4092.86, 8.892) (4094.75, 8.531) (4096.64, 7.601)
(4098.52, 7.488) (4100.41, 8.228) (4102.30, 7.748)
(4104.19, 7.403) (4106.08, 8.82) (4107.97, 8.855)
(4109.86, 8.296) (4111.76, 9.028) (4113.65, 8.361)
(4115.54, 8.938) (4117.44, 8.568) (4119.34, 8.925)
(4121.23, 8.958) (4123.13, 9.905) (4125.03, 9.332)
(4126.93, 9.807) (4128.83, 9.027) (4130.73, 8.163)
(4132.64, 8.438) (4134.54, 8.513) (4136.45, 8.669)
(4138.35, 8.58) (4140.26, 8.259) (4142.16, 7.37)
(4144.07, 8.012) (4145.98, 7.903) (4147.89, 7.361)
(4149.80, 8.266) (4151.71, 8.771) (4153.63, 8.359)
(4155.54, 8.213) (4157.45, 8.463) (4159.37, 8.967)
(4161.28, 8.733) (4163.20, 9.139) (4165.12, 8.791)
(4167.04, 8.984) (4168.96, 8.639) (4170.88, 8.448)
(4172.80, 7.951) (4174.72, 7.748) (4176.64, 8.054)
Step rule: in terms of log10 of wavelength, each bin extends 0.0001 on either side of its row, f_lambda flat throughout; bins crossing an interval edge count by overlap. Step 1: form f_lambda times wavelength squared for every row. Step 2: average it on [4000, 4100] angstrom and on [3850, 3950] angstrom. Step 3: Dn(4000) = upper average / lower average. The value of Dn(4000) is 1.97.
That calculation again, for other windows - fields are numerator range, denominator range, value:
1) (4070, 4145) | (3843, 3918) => 1.95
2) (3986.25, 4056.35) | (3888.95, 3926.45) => 1.56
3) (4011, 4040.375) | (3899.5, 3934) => 1.81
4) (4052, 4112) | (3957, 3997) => 1.60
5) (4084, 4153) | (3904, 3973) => 2.02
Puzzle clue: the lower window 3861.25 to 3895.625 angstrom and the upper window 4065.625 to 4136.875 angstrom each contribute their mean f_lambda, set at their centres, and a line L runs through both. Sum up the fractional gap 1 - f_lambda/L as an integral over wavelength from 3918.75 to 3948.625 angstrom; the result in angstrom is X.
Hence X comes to 8.2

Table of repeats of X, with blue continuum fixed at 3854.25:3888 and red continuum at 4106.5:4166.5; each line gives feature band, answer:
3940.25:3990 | 5.0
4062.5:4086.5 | -2.9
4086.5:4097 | -1.4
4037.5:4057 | -3.9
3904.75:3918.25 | -4.7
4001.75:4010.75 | -2.8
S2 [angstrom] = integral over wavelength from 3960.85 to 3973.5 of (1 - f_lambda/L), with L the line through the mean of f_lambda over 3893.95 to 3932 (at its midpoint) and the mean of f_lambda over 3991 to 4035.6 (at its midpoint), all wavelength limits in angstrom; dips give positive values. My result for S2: 7.28 angstrom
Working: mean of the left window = 5.54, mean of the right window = 8.76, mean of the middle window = 3.08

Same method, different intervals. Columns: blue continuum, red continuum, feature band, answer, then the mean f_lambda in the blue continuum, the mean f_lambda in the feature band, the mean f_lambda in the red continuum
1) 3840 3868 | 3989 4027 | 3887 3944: 9.1 angstrom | 4.18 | 4.97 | 8.83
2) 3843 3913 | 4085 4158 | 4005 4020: -4.9 angstrom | 4.78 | 9.1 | 8.55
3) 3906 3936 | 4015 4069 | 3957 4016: 3.5 angstrom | 4.97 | 6.67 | 8.65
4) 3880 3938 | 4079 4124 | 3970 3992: 0.7 angstrom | 4.95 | 6.17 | 8.67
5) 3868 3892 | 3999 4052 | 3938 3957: 3.7 angstrom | 4.32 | 5.13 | 8.68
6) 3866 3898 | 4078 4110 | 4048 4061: -1.7 angstrom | 4.59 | 8.82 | 8.54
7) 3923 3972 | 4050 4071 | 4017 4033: -4.0 angstrom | 4.04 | 9.01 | 8.7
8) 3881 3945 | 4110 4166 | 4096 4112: -0.2 angstrom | 4.88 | 8.14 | 8.61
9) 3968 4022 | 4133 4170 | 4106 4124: -1.4 angstrom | 7.53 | 8.87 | 8.42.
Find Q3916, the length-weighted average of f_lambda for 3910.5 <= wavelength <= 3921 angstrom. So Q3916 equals 6.6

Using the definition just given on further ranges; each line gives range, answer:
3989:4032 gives 8.79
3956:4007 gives 6.19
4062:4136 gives 8.62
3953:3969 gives 4.32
